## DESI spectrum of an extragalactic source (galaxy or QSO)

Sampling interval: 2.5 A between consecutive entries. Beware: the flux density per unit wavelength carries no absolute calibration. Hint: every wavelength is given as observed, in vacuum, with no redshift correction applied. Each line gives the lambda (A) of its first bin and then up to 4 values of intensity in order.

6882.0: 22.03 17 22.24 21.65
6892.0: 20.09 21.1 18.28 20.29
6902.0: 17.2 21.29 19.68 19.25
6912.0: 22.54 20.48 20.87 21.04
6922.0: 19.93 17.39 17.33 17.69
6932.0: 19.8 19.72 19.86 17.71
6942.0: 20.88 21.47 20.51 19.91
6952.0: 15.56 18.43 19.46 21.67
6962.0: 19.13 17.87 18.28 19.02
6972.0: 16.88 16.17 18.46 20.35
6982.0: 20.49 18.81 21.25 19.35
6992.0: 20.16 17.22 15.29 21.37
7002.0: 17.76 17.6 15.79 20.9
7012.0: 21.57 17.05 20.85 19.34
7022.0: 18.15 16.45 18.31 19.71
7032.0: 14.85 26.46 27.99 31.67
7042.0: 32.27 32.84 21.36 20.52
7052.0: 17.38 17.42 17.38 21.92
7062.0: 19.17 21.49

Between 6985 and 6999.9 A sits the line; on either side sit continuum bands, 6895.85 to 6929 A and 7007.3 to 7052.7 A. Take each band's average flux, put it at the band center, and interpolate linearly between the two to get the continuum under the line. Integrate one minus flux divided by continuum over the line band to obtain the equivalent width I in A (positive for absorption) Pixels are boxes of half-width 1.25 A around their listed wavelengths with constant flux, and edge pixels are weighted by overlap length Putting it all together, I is 1.6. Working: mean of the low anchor 19.6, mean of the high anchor 22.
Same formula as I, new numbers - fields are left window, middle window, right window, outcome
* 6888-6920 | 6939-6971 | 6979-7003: 0.7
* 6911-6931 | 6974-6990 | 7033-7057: 2.0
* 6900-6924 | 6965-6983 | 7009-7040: 1.8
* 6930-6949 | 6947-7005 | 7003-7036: 2.2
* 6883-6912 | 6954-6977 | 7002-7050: 2.6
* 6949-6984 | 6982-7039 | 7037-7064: 4.2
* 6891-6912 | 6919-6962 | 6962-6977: -1.4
